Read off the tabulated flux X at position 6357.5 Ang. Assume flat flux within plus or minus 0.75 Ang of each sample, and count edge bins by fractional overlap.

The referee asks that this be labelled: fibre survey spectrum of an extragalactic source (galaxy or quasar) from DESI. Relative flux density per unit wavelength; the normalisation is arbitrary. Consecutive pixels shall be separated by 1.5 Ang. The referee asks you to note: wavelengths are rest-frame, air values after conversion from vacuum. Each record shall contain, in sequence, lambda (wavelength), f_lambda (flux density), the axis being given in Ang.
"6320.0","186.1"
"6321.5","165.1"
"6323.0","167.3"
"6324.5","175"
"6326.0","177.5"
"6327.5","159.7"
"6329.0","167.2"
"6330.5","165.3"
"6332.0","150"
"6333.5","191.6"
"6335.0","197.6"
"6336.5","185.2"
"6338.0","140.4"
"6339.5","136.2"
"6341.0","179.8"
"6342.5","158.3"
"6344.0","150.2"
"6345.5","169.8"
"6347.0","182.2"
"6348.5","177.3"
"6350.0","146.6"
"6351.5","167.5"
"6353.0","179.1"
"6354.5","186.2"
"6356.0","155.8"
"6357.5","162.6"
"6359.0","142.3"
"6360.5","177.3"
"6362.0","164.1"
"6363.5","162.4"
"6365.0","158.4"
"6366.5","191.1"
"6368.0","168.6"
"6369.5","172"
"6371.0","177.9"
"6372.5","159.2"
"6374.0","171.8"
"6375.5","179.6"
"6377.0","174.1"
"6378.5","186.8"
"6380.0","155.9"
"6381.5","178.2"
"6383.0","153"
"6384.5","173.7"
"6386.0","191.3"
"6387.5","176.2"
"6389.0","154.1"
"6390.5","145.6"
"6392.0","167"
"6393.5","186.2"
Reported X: 162.6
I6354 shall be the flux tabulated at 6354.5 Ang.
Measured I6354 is 186.2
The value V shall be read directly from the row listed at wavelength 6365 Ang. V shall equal 158.4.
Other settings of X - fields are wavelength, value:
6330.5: 165.3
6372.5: 159.2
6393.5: 186.2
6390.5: 145.6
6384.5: 173.7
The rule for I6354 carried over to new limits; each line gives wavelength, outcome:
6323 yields 167.3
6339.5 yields 136.2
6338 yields 140.4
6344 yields 150.2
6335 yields 197.6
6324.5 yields 175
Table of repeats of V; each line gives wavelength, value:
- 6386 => 191.3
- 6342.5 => 158.3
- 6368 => 168.6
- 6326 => 177.5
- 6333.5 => 191.6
